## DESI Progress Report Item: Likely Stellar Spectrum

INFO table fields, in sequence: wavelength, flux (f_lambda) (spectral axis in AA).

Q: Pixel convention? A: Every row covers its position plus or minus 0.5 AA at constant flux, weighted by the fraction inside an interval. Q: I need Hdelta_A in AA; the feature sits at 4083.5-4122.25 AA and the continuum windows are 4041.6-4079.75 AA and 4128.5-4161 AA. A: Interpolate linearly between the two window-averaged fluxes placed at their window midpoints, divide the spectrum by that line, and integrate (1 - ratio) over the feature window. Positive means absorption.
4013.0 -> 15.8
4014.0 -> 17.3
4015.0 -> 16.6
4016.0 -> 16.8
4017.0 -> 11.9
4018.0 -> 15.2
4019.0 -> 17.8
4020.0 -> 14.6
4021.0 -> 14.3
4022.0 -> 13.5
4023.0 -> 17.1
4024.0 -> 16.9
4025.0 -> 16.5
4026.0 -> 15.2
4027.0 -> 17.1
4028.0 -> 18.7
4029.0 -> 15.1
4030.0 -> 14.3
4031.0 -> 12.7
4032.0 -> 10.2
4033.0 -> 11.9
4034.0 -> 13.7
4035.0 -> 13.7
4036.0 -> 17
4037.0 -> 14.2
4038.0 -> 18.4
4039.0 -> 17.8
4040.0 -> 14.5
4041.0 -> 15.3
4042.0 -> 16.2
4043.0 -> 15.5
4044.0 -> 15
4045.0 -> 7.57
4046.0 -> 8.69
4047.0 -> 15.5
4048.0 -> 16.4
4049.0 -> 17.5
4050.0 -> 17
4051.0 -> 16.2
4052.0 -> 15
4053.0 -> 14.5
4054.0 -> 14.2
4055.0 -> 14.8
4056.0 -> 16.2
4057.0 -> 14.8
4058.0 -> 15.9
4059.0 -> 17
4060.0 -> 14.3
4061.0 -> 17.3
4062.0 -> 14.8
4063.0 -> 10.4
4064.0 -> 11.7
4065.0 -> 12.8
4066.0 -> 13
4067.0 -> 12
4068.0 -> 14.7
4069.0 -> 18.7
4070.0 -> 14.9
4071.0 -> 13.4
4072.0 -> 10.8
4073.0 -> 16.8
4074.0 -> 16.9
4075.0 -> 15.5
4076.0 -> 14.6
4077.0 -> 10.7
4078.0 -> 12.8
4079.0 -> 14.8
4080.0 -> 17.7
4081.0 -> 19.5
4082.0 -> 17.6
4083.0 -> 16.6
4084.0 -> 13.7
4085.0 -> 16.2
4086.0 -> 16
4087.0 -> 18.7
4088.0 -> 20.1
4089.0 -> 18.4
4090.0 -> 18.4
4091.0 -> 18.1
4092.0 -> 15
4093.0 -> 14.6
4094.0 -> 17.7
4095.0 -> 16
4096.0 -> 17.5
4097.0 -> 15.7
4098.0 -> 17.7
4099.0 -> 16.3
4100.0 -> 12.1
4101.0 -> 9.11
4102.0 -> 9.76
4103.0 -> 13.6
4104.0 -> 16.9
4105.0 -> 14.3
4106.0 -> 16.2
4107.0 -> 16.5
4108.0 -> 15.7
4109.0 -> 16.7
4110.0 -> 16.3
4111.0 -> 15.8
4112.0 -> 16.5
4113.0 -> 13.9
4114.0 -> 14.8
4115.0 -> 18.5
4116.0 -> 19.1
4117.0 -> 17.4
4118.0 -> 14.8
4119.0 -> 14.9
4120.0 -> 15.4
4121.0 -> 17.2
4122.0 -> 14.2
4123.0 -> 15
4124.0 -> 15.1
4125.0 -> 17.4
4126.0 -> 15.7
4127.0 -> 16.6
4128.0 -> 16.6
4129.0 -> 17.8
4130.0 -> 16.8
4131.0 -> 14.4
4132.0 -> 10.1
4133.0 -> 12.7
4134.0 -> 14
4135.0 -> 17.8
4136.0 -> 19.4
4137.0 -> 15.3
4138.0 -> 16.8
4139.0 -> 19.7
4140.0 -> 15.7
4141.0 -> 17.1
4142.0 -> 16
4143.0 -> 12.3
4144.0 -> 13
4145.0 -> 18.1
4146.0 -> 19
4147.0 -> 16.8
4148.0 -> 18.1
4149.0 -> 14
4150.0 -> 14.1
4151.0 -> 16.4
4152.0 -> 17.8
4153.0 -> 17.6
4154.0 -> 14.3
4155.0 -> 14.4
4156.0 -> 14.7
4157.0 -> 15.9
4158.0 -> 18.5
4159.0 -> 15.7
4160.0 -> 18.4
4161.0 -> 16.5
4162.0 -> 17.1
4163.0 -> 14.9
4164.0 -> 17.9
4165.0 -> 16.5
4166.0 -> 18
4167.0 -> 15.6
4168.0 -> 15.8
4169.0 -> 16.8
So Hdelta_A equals -1.7 AA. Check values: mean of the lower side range 14.5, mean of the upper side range 16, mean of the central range 15.9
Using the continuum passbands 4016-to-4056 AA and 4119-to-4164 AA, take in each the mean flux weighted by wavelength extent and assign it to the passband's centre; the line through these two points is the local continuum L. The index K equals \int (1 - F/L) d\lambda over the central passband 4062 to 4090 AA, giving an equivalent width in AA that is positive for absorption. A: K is 0.3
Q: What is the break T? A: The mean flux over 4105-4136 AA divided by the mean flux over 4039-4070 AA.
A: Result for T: 1.1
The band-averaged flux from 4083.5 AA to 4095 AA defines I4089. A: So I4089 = 16.9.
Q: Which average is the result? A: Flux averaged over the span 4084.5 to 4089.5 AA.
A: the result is 17.9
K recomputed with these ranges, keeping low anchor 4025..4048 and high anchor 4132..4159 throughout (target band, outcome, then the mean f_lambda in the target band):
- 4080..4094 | -1.8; 17.2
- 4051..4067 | 0.5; 14.4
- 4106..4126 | -0.6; 16.1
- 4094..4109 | 0.4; 15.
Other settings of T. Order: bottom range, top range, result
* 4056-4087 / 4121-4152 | 1.07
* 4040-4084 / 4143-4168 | 1.10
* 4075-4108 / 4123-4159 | 1.02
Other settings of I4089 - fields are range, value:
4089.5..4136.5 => 15.7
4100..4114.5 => 14.6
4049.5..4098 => 15.5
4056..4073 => 14.3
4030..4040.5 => 14.4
